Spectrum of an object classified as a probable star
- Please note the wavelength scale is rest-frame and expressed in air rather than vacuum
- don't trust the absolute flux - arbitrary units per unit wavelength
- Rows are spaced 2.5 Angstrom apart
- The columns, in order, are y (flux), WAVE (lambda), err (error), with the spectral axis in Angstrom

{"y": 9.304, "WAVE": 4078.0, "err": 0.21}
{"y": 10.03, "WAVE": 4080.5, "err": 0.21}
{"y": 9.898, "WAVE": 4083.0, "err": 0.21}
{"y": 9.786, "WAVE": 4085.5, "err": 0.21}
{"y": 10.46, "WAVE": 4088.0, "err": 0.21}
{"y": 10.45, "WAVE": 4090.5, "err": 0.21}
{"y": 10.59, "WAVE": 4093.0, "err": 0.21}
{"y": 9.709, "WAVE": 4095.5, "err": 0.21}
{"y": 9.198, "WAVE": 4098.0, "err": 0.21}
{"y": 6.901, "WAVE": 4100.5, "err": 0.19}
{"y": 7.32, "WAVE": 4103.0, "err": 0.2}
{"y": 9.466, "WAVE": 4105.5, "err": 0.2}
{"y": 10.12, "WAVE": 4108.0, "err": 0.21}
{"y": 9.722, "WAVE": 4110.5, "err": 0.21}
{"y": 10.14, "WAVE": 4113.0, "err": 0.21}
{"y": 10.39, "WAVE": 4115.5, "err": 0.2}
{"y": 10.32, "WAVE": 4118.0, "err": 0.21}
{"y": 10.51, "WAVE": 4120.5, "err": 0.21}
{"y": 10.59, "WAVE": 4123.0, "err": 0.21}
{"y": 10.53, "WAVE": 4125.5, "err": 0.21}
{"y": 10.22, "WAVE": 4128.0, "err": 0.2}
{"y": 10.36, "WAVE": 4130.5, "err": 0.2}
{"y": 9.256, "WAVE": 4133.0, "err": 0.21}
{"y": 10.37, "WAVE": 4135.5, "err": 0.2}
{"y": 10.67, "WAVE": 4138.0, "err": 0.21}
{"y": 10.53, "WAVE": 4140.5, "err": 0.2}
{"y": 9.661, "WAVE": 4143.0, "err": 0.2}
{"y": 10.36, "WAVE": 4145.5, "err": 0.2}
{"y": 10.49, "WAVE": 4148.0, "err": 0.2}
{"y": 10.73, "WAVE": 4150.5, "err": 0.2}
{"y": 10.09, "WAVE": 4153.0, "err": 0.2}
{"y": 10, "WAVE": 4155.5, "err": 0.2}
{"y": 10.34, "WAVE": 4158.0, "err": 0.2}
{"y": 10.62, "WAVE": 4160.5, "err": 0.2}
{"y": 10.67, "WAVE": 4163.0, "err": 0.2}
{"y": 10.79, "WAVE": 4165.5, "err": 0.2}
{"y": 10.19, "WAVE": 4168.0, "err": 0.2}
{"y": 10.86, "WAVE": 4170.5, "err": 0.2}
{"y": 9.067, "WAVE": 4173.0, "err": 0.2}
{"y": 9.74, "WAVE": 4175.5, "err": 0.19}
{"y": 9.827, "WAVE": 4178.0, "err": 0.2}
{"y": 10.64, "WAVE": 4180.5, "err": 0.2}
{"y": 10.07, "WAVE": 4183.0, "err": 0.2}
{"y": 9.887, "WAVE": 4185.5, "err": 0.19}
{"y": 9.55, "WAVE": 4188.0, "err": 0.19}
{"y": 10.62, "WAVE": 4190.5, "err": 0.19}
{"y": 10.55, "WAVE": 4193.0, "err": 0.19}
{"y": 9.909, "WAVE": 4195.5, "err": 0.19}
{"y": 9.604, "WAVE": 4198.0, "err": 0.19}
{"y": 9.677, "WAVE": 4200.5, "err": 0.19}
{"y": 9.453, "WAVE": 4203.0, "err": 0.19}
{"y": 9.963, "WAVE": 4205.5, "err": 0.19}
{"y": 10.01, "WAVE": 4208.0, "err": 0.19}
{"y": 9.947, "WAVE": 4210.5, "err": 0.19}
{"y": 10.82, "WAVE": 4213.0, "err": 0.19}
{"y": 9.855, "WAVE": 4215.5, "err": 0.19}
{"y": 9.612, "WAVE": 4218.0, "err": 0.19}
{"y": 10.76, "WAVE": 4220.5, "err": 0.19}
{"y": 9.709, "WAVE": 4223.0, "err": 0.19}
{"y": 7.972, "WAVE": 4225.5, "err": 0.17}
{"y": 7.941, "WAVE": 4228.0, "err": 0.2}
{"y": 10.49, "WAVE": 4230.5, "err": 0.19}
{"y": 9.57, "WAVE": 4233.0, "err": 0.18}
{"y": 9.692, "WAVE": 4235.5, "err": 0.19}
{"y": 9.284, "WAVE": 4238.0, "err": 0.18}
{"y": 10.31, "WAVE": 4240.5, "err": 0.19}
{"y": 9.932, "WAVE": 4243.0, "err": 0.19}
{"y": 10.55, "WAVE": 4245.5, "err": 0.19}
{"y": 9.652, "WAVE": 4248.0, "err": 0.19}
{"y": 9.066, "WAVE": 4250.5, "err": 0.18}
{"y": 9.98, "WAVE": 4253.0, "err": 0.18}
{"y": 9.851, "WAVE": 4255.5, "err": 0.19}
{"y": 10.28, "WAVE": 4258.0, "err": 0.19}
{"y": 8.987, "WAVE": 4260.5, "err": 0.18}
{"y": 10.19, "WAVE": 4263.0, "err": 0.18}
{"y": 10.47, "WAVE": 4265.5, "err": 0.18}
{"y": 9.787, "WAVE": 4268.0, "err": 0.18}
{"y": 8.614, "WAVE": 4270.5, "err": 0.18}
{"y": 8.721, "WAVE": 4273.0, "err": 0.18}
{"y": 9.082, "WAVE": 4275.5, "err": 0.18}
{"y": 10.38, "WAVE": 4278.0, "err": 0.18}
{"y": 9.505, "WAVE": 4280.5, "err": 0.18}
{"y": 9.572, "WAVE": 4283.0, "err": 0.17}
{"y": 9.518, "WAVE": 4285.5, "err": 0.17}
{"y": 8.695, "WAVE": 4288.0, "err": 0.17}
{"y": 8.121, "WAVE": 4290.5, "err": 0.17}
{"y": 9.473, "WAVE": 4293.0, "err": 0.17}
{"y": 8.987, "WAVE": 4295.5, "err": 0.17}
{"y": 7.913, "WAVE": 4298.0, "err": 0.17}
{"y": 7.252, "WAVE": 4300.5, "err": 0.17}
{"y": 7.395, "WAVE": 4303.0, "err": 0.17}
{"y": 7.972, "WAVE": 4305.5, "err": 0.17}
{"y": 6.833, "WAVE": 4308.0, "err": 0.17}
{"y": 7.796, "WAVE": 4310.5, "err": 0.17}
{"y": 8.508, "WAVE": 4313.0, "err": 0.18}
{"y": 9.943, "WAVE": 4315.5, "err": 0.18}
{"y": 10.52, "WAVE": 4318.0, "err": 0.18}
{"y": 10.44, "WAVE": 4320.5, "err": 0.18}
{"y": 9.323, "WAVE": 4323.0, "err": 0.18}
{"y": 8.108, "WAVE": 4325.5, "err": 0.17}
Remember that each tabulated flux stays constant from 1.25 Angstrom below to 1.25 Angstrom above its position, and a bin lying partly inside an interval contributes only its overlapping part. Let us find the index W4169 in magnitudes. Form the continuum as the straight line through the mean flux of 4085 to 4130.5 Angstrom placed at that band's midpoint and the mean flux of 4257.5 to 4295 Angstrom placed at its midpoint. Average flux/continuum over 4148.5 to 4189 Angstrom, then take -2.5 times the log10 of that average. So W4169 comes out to -0.058 mag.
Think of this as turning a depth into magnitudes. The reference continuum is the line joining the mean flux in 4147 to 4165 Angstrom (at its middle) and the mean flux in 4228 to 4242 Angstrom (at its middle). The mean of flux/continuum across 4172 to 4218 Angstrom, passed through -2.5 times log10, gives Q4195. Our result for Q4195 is 0.01 mag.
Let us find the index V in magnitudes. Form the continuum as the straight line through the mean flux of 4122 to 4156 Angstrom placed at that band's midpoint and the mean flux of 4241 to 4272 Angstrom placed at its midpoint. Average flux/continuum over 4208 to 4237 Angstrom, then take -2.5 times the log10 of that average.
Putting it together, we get 0.03 mag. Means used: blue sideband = 10.3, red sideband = 9.78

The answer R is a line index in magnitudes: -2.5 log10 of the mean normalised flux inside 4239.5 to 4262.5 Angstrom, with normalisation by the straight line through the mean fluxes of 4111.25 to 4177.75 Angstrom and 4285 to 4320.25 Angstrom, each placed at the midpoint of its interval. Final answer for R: -0.09 mag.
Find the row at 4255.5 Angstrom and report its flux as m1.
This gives 9.851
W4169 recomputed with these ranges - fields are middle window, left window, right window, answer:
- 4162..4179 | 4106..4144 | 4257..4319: -0.03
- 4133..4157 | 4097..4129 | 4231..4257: -0.06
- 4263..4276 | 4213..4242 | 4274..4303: -0.04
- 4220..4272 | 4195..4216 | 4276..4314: -0.04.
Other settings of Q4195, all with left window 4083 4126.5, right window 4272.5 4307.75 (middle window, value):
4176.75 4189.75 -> -0.08 mag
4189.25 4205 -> -0.08 mag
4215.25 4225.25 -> -0.08 mag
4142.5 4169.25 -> -0.10 mag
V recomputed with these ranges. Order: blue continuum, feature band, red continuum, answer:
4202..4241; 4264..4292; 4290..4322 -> -0.05 mag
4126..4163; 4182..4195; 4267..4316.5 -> -0.03 mag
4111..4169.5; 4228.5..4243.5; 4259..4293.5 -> -0.01 mag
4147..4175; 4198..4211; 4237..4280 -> 0.03 mag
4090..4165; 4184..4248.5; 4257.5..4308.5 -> -0.05 mag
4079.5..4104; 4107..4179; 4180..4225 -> -0.06 mag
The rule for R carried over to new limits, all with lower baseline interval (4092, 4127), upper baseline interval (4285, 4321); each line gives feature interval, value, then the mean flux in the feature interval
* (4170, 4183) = -0.08 mag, 9.98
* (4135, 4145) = -0.09 mag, 10.3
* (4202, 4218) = -0.10 mag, 9.99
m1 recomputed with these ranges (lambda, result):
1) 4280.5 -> 9.505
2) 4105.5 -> 9.466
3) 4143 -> 9.661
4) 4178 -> 9.827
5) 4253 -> 9.98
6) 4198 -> 9.604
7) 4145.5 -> 10.36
